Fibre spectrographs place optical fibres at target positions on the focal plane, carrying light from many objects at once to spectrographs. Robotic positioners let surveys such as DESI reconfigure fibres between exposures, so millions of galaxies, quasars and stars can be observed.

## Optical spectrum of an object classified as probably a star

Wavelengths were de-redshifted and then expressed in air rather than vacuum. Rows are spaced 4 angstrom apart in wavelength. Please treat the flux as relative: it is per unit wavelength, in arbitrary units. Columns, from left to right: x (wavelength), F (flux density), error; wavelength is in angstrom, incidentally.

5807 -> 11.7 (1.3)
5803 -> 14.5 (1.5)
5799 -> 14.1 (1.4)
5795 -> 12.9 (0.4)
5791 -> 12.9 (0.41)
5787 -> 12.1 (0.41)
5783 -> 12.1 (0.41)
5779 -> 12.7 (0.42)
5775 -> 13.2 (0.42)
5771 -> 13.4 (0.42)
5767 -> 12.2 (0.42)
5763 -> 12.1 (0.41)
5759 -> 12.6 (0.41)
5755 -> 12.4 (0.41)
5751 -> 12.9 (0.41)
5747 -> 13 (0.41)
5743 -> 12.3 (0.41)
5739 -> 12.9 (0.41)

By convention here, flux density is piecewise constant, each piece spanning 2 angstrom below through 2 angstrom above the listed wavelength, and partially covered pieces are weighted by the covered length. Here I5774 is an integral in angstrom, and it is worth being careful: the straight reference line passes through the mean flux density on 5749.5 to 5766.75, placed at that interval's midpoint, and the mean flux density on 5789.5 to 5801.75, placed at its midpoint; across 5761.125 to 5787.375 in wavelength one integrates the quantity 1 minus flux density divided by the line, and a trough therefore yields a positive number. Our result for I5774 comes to 0.6 angstrom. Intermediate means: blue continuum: 12.5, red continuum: 13.4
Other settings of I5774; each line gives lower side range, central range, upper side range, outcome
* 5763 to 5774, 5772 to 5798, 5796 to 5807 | 0.92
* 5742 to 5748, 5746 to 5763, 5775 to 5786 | -0.03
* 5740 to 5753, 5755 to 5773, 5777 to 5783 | 0.09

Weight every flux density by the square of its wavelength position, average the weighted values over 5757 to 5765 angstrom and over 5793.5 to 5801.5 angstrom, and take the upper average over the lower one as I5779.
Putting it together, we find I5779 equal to 1.12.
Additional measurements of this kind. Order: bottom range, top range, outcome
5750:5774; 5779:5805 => 1.05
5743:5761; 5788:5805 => 1.08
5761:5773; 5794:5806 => 1.11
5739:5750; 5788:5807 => 1.07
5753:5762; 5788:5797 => 1.04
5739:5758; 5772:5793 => 1.01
